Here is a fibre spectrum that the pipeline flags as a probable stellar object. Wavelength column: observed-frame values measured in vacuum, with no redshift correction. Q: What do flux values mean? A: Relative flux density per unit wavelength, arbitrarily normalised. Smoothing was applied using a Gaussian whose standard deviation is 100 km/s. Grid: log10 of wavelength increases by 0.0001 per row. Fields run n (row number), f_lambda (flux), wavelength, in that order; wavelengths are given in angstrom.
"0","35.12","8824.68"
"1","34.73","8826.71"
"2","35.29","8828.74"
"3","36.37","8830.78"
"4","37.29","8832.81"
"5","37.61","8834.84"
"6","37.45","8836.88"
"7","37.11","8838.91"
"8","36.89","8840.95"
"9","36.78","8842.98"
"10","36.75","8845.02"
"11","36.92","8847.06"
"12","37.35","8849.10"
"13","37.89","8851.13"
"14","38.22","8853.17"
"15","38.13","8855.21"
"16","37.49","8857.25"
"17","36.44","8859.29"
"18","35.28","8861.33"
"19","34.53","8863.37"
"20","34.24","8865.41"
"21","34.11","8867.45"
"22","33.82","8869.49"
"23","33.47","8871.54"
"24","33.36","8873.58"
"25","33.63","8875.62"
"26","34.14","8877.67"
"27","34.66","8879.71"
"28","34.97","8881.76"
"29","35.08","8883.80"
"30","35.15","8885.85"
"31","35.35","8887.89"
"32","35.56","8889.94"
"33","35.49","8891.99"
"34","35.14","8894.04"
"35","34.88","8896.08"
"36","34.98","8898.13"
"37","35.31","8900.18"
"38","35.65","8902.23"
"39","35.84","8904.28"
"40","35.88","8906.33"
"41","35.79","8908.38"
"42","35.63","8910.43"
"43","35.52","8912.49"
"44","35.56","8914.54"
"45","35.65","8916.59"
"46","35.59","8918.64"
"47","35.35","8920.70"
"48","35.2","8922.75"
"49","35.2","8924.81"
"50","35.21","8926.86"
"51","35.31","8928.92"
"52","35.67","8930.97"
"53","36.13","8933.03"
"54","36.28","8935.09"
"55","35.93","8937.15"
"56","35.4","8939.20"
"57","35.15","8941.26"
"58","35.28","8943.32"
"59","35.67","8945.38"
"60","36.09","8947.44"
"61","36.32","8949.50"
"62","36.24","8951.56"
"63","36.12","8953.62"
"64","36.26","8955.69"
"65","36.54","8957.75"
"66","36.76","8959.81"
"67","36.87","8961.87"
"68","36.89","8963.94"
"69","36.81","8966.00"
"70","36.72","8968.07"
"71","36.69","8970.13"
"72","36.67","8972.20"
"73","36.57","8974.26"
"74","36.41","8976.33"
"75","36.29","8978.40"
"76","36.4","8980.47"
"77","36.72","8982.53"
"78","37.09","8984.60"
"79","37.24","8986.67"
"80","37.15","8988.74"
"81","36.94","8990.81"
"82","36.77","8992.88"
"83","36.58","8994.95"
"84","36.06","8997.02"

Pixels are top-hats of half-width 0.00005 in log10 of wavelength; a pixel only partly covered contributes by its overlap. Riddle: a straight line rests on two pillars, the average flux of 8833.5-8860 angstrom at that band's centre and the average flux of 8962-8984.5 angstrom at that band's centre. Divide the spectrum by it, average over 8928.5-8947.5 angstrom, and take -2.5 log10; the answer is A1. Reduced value 0.034 mag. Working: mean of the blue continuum 37.3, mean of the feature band 35.7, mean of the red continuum 36.6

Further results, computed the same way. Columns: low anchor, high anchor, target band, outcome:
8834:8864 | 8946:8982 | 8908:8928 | 0.04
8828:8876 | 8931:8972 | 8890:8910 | 0.02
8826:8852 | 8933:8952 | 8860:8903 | 0.05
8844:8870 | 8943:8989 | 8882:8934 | 0.03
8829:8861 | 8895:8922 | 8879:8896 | 0.03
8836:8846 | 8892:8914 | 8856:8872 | 0.04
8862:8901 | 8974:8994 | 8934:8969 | 0.00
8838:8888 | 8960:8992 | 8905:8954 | 0.02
